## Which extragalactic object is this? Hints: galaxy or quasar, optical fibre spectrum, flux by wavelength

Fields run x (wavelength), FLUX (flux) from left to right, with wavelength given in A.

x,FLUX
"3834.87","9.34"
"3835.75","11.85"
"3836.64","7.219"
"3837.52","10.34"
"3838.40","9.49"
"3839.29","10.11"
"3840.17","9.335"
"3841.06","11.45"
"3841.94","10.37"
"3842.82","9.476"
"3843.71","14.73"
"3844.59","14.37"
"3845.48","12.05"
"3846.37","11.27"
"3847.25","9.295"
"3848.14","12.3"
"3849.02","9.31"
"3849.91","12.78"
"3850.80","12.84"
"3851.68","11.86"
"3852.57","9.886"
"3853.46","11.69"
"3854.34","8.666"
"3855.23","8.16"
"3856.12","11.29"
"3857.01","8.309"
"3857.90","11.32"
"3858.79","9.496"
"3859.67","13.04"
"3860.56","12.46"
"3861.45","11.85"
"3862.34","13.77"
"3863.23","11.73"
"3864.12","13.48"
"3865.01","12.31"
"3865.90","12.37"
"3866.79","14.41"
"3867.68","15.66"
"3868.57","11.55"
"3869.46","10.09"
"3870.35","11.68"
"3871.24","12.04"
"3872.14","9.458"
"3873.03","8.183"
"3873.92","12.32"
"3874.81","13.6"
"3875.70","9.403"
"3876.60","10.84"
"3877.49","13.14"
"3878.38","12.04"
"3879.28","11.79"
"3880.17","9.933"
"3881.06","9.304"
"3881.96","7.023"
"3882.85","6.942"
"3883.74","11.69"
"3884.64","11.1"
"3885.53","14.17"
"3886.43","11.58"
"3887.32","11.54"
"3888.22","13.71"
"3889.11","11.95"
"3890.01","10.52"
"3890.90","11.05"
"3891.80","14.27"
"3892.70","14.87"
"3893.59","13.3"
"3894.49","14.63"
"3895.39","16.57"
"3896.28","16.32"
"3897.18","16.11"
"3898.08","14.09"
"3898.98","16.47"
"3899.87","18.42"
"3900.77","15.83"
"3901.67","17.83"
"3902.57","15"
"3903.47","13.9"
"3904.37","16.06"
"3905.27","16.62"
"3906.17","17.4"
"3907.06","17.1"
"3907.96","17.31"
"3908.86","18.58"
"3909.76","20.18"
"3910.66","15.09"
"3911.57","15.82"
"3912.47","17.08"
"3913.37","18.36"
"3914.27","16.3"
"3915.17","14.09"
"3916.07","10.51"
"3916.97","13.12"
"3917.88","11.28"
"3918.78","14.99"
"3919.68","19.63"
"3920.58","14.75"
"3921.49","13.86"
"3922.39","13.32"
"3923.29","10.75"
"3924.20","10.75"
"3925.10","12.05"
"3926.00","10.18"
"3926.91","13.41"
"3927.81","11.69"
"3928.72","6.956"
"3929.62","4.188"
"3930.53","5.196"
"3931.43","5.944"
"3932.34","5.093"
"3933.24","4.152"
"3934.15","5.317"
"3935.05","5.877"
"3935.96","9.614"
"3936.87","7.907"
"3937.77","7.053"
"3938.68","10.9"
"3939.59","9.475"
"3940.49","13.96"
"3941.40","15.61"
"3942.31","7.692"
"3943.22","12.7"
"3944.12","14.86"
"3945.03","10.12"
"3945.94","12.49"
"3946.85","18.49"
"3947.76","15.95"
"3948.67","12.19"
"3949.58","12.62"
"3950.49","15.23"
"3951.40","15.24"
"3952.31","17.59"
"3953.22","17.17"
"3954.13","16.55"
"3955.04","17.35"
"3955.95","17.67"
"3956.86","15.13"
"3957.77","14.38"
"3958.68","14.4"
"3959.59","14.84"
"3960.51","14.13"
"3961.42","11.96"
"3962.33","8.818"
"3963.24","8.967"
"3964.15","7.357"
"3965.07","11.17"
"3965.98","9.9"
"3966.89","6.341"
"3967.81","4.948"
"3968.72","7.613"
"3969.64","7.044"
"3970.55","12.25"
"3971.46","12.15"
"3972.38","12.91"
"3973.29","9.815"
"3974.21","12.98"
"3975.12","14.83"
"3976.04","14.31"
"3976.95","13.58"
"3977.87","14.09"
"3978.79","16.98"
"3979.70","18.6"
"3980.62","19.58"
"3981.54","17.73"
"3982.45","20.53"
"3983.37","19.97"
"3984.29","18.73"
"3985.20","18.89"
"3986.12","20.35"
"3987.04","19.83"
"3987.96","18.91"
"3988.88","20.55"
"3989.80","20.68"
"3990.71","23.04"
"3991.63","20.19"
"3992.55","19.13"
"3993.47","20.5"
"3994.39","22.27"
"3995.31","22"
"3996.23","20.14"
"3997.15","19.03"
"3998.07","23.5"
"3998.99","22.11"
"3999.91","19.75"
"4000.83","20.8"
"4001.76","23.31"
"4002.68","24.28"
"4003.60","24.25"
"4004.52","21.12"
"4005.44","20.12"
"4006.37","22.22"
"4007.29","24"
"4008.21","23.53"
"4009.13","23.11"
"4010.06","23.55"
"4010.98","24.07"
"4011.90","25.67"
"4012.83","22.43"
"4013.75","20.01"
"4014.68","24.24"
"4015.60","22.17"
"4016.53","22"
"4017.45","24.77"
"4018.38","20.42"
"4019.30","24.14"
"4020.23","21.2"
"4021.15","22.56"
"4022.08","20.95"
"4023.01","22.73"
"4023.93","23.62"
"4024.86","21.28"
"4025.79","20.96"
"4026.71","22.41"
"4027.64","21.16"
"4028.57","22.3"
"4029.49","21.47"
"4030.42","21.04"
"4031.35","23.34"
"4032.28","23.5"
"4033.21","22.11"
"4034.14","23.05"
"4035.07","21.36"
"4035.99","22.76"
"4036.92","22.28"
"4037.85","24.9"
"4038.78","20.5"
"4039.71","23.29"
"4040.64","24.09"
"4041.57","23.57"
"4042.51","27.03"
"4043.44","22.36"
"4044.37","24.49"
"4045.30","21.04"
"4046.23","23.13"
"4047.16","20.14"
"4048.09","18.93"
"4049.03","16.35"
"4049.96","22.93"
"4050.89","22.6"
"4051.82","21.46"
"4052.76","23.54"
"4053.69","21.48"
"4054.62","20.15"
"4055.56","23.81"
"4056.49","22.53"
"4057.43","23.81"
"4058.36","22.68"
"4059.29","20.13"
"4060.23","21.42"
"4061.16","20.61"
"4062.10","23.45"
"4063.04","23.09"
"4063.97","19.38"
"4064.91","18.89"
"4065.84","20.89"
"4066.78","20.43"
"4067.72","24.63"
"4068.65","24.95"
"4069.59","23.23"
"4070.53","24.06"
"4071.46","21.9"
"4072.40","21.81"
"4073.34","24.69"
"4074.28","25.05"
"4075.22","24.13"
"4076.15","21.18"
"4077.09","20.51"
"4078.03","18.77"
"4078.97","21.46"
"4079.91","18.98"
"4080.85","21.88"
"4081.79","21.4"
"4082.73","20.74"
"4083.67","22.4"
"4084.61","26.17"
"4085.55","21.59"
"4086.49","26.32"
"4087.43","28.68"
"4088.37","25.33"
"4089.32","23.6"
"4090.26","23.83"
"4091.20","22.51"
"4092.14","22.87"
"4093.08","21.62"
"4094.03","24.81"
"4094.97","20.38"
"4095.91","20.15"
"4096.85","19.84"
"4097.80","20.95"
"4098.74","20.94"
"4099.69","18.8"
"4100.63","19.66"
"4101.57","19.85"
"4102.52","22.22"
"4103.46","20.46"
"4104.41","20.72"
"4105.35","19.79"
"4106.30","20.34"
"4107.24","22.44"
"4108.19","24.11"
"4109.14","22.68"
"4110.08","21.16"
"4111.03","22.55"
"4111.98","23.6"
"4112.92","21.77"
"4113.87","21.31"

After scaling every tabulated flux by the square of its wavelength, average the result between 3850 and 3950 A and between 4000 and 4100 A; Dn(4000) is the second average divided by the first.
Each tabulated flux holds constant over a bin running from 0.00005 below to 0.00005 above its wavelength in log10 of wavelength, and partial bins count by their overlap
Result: 1.95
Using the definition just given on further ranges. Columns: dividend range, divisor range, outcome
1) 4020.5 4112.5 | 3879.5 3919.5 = 1.68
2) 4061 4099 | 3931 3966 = 2.00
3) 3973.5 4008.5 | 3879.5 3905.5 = 1.55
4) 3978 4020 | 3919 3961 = 1.82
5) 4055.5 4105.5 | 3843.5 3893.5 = 2.13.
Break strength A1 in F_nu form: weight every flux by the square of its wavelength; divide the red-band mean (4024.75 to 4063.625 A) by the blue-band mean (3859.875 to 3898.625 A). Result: 1.97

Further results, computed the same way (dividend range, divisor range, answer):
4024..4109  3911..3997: 1.70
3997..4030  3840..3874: 2.12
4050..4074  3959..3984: 1.82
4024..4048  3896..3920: 1.50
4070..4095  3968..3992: 1.48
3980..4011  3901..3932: 1.60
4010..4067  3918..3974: 2.02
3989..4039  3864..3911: 1.76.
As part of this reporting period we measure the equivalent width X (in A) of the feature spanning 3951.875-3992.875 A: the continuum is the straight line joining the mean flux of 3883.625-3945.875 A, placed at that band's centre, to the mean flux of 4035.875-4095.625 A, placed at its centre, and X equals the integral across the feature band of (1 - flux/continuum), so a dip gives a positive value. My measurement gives 4.0 A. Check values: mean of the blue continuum 12.9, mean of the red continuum 22.5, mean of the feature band 15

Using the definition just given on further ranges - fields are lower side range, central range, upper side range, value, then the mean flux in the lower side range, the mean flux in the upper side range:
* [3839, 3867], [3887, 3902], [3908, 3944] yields -3.85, 11.4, 11.7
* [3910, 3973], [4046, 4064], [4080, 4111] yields -2.03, 11.9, 22.1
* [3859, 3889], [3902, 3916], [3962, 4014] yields -3.01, 11.6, 17.8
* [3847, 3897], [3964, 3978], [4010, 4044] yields 6.02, 11.7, 22.7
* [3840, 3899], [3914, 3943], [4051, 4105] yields 8.30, 11.8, 22.1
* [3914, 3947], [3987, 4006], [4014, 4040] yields -2.59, 10.8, 22.4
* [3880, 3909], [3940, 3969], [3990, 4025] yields 8.44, 14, 22.2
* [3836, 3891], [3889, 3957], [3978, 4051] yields 7.85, 11.2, 21.7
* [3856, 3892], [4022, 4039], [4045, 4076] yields -1.59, 11.5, 22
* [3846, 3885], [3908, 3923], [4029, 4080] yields -1.46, 11.2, 22.2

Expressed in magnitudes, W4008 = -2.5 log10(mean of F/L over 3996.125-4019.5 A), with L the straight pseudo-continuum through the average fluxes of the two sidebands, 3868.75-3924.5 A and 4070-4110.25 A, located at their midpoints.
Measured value -0.21 mag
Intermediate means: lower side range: 13.6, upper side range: 22.1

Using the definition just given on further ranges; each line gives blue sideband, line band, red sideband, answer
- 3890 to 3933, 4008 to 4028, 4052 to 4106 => -0.183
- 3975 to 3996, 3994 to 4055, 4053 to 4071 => -0.088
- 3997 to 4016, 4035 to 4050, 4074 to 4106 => 0.000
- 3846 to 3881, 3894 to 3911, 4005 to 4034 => -0.165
